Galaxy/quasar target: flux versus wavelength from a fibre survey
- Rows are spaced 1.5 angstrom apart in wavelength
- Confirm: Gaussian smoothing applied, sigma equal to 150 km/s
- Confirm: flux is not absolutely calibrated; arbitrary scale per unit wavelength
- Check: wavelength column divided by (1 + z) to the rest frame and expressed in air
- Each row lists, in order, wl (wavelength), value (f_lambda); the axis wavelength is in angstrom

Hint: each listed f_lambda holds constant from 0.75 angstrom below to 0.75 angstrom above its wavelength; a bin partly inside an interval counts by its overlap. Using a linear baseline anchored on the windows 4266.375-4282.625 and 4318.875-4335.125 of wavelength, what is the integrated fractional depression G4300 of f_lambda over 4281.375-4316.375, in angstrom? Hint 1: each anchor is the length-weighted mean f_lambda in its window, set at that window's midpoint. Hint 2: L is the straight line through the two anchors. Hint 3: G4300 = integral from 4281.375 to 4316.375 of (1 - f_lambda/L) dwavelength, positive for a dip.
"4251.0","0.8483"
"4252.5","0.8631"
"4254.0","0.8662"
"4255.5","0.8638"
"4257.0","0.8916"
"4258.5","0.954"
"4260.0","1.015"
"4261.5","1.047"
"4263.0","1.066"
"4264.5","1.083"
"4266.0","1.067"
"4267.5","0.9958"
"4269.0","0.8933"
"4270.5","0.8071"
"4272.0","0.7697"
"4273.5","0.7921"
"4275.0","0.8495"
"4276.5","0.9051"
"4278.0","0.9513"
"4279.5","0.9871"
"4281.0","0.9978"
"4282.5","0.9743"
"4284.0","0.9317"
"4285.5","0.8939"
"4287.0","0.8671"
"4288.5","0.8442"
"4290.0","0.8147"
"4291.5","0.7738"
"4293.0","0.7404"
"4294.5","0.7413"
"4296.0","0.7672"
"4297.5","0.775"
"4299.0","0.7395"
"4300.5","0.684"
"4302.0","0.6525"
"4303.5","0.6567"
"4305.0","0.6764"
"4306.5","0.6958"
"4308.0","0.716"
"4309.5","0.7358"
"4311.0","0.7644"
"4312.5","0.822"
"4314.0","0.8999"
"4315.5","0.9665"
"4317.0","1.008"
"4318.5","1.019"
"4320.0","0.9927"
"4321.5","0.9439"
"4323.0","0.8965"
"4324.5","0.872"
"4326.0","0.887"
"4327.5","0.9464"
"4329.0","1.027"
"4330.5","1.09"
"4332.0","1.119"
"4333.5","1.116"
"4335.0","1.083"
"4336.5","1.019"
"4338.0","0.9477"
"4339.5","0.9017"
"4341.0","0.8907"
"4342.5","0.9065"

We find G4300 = 5.7 angstrom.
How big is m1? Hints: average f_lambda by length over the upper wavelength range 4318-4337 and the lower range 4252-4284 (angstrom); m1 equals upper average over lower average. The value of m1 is 1.1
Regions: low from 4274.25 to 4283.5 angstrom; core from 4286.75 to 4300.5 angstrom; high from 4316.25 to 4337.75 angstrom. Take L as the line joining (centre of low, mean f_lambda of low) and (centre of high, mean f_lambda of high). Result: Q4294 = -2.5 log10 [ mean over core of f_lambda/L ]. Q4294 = 0.23 mag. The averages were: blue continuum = 0.944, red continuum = 1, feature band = 0.776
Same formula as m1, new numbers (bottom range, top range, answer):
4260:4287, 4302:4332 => 0.93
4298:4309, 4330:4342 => 1.47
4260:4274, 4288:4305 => 0.78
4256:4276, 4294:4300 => 0.80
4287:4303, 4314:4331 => 1.27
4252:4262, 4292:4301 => 0.80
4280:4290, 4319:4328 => 1.01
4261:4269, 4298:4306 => 0.66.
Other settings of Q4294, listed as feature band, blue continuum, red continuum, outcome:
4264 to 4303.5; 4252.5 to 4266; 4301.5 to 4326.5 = 0.08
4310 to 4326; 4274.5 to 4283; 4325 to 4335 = 0.11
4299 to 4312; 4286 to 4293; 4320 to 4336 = 0.26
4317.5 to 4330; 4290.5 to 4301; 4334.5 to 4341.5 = -0.07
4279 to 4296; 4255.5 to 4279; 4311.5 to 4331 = 0.09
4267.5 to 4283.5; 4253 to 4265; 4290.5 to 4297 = -0.04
